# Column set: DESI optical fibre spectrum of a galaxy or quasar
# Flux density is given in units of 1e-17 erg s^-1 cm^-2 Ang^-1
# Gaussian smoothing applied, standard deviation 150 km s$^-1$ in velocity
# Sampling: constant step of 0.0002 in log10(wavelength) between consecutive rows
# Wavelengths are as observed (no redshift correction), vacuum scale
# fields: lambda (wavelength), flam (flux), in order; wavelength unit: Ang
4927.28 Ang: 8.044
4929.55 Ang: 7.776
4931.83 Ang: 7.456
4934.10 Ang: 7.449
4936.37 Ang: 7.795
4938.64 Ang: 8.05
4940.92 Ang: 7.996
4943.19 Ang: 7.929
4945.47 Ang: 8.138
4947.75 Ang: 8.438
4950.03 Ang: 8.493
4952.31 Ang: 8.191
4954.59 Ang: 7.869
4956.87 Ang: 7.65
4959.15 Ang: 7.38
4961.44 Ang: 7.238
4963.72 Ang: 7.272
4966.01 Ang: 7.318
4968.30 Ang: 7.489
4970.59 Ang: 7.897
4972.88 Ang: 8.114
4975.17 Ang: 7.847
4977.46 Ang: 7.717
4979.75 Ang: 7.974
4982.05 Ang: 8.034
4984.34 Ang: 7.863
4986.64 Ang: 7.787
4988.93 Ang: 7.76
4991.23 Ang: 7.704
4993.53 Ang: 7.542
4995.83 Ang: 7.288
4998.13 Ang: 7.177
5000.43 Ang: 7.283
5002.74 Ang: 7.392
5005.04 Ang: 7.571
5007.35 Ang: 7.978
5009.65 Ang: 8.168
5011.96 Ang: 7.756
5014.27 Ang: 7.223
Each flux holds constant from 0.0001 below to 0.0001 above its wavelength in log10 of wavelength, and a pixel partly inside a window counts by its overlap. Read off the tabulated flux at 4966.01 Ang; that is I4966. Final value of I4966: 7.318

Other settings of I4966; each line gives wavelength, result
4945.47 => 8.138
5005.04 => 7.571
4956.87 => 7.65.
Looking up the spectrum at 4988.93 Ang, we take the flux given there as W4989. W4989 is 7.76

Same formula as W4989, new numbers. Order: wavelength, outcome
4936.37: 7.795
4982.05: 8.034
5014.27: 7.223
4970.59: 7.897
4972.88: 8.114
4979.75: 7.974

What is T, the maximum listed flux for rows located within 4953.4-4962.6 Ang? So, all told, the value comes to 7.869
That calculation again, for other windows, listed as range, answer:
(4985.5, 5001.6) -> 7.787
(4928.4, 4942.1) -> 8.05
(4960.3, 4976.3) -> 8.114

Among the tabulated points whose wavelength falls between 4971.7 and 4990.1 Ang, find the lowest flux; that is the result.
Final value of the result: 7.717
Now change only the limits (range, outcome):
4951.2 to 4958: 7.65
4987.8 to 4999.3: 7.177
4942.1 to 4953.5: 7.929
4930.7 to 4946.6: 7.449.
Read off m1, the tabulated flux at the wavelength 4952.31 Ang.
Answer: 8.191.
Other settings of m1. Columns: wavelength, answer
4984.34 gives 7.863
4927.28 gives 8.044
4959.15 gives 7.38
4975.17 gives 7.847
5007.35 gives 7.978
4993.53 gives 7.542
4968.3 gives 7.489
